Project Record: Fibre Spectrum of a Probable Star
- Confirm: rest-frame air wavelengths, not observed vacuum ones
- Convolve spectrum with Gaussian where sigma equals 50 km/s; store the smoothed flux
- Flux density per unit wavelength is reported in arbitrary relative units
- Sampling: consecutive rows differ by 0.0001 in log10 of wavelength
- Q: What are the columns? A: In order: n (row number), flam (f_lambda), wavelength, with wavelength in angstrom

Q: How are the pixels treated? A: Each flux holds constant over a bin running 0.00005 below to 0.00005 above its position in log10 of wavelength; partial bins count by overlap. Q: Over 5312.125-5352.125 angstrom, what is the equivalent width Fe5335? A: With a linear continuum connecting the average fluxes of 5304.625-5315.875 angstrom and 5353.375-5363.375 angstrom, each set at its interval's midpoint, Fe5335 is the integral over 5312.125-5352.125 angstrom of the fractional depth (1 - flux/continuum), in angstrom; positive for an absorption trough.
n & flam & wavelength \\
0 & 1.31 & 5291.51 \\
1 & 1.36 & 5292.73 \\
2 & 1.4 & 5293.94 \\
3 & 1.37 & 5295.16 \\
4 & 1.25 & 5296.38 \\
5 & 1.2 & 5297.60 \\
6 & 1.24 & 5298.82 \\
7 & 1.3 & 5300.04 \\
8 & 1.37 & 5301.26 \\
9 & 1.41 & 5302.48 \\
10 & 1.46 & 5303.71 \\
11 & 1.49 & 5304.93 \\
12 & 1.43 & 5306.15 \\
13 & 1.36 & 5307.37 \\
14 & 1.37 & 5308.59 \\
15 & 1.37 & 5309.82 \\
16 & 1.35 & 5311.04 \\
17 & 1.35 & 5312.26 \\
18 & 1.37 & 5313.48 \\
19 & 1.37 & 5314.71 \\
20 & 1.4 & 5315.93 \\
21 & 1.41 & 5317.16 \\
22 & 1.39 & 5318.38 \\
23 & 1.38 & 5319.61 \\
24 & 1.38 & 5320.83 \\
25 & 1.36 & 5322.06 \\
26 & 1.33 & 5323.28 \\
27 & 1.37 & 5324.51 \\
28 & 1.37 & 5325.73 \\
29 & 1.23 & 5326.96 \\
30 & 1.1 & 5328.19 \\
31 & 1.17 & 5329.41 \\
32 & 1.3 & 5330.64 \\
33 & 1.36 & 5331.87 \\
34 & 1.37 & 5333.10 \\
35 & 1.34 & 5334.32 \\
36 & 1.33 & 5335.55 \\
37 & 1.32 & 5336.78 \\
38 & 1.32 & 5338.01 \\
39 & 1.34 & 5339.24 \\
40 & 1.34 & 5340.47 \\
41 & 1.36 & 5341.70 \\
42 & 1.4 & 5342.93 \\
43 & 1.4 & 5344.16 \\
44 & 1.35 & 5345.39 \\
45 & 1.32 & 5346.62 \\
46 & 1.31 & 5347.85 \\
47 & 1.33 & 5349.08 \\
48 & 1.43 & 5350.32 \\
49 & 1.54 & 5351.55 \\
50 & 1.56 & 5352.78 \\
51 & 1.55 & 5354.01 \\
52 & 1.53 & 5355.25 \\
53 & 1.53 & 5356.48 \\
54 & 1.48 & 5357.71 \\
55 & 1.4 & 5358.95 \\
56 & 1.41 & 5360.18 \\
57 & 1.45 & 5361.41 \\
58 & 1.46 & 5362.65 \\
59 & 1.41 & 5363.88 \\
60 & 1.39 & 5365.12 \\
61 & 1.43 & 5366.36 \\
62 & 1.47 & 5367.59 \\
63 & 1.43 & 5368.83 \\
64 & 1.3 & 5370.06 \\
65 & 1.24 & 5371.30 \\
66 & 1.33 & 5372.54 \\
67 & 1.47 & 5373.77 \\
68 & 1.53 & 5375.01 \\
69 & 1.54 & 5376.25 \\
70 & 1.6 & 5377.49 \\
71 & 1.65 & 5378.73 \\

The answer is 2.2 angstrom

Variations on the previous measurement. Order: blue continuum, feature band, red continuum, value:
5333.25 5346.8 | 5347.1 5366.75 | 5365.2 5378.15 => -0.8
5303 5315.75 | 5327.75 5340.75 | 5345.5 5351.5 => 0.7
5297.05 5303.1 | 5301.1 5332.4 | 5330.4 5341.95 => -0.9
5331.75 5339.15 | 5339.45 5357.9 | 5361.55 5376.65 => -0.8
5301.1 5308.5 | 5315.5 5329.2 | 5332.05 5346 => 0.5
